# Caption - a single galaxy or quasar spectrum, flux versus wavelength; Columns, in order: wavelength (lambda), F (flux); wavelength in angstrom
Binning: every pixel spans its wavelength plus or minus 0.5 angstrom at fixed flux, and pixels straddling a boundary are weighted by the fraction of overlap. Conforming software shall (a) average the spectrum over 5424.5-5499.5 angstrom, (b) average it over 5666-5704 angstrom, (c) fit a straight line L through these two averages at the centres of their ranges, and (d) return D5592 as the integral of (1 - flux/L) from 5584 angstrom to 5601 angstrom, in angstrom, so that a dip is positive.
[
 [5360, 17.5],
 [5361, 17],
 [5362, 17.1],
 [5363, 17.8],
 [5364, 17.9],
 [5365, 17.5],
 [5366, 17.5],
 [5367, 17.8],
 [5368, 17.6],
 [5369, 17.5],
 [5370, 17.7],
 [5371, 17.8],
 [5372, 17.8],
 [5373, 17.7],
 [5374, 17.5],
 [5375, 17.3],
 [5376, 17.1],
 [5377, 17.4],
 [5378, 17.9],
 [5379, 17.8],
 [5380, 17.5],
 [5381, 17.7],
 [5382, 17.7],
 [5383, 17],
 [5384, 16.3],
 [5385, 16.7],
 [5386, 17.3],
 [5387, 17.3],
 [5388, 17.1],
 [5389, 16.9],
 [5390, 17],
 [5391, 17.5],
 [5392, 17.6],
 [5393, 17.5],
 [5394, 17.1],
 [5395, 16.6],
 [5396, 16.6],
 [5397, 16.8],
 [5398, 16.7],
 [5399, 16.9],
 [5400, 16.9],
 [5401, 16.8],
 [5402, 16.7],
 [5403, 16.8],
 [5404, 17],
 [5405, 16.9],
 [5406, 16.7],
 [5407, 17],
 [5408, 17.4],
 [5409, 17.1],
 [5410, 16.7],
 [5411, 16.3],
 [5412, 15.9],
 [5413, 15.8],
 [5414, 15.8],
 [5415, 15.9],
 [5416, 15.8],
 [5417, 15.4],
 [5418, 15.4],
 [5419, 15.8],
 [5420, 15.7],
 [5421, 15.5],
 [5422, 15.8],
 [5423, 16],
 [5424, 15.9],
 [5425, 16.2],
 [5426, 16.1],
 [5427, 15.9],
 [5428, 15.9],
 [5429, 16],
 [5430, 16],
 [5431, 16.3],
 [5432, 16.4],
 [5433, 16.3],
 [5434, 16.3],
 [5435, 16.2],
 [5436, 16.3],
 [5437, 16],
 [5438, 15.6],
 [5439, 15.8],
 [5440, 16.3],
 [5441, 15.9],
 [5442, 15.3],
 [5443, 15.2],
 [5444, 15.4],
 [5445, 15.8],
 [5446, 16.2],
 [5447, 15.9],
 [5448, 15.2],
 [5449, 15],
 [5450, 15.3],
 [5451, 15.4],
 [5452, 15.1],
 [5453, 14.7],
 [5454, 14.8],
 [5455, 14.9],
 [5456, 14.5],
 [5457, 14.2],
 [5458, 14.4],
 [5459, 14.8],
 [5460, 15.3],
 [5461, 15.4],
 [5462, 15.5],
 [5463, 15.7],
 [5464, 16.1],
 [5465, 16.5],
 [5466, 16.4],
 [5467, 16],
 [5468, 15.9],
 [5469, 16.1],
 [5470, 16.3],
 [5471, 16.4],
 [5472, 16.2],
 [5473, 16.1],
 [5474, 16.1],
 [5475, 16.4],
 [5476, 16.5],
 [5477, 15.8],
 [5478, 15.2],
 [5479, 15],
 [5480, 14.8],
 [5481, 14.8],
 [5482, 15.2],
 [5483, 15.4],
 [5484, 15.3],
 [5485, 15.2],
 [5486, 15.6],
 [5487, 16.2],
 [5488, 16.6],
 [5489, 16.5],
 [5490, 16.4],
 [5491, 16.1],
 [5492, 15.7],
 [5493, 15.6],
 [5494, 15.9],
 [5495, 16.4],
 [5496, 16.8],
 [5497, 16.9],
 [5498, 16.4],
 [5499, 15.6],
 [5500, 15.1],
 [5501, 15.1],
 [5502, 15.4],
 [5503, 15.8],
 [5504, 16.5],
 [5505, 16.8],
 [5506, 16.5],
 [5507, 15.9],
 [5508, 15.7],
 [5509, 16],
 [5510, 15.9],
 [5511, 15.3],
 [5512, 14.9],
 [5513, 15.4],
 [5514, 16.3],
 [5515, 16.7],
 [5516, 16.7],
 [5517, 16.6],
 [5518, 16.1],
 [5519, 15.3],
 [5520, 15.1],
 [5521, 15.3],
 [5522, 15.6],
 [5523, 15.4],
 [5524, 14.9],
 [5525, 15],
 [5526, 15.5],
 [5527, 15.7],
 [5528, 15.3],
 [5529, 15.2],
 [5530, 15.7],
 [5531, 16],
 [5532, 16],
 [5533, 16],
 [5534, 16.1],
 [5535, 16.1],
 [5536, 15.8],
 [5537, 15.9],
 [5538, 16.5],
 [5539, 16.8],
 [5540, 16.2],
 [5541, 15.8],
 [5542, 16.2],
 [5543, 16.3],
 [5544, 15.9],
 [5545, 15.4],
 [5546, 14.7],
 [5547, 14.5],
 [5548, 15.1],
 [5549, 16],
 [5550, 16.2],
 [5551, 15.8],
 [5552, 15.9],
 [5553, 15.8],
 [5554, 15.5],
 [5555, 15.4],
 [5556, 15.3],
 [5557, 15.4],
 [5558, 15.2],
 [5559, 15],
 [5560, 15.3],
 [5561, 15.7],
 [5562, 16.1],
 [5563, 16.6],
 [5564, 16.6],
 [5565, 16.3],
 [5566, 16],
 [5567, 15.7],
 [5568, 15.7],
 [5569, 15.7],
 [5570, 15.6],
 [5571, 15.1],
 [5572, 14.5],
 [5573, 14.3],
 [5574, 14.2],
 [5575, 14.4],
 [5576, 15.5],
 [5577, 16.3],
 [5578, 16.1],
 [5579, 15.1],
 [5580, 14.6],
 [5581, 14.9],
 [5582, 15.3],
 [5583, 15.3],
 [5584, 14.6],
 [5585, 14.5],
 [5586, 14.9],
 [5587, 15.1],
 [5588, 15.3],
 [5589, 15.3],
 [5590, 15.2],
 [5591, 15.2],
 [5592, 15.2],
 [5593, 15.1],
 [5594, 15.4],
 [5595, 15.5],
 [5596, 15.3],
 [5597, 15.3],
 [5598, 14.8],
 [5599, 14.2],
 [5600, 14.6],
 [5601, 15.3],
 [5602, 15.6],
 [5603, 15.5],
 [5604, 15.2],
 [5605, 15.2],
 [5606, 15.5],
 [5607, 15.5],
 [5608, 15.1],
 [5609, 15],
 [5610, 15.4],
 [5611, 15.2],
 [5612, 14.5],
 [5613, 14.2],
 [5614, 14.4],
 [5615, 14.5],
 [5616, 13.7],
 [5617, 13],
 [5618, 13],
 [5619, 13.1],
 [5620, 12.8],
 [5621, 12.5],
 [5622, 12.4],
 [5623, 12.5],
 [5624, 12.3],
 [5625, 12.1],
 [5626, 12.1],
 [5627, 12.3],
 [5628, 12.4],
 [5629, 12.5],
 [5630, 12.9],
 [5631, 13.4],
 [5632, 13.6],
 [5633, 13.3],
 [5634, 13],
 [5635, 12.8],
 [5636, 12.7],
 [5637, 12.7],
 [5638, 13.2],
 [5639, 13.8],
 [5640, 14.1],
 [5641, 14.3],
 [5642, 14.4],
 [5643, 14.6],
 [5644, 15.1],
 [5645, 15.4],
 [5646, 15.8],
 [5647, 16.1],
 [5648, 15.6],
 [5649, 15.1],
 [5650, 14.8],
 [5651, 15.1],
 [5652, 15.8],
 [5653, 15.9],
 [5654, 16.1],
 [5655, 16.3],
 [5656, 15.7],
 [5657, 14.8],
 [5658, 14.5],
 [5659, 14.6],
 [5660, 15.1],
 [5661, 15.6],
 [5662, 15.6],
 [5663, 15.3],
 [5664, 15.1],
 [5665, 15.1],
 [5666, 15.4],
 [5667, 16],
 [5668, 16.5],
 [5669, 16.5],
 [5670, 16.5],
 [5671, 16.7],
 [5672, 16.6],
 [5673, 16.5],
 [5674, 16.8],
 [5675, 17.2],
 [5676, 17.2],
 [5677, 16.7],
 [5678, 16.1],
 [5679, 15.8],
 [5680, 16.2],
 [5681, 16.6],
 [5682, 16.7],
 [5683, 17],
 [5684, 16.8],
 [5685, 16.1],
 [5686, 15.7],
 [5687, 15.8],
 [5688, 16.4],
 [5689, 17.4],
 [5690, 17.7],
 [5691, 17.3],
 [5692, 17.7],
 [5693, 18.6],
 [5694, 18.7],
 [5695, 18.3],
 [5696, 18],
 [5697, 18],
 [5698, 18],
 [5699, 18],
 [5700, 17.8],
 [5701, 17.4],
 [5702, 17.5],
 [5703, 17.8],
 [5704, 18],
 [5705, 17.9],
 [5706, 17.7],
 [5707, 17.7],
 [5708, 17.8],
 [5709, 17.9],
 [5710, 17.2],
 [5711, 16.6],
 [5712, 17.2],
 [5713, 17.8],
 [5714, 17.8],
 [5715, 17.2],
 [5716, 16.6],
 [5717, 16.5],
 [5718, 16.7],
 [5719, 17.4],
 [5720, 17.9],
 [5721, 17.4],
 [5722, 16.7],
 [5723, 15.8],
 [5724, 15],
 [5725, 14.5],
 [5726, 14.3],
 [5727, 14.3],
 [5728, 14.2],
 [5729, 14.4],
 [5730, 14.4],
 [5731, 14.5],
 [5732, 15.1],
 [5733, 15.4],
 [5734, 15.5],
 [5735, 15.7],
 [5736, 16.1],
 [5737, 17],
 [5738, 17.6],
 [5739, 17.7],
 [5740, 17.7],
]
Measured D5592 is 1.5 angstrom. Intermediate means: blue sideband 15.8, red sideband 17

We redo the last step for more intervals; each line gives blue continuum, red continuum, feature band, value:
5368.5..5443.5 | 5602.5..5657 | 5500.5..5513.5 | -0.2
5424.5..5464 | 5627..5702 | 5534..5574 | -0.1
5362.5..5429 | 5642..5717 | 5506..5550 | 2.5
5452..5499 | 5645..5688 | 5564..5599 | 1.4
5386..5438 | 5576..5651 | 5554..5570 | -0.9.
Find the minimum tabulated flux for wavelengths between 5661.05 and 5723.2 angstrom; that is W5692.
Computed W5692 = 15.1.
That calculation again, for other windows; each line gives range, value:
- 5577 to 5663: 12.1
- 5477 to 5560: 14.5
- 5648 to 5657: 14.8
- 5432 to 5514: 14.2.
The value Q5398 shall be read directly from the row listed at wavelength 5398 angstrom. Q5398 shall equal 16.7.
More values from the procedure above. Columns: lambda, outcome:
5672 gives 16.6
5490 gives 16.4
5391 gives 17.5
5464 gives 16.1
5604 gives 15.2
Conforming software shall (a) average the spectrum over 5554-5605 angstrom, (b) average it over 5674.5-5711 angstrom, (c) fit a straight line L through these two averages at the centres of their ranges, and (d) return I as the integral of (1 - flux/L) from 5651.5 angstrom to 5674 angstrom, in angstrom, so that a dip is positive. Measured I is 1.3 angstrom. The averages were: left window 15.3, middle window 15.8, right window 17.3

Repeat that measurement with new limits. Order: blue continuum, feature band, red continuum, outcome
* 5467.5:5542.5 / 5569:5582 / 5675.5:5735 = 0.9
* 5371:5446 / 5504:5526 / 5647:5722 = 1.1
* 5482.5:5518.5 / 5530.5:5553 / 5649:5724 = 0.4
